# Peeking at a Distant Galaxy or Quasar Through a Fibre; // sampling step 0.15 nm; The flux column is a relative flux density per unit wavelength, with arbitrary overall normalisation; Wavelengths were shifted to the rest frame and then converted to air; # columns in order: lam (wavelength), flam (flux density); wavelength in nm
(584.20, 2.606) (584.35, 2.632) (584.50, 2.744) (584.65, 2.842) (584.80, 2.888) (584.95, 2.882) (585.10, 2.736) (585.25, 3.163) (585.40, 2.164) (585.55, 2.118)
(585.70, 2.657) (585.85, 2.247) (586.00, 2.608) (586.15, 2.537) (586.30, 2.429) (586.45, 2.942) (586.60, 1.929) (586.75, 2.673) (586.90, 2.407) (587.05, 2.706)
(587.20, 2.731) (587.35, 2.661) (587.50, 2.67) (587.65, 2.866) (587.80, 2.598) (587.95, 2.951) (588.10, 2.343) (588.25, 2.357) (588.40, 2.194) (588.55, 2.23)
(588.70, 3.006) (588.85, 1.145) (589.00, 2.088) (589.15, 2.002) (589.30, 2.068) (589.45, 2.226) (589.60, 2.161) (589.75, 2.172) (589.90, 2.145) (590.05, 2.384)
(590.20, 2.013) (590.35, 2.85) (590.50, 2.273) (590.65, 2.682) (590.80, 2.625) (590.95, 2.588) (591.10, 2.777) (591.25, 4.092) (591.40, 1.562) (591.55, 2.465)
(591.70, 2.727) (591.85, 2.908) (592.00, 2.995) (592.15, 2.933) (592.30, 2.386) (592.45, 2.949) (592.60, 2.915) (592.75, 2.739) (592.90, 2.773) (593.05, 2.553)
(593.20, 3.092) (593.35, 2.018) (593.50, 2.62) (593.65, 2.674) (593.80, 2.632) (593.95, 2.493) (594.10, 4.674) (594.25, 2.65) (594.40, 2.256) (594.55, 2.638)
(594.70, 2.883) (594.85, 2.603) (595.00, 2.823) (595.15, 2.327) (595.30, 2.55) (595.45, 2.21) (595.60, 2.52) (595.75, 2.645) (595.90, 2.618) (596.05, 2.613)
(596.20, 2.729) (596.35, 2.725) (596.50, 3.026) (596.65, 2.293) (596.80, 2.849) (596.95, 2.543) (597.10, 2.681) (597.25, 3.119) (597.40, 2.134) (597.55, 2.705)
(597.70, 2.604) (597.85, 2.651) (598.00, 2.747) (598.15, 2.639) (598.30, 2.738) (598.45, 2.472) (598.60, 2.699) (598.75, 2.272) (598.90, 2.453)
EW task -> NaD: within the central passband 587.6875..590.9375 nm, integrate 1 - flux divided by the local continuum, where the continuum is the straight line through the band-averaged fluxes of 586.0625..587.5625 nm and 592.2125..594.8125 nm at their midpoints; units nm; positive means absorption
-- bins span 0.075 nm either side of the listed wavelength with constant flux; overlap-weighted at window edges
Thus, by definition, 0.39 nm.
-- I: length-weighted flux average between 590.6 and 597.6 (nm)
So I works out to 2.7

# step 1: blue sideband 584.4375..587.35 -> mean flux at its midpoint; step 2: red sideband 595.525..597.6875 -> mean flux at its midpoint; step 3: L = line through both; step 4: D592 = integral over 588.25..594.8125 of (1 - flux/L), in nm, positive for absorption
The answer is 0.17 nm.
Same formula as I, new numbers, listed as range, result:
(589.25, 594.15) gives 2.63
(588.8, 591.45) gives 2.34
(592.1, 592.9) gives 2.78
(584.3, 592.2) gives 2.52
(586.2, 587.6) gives 2.58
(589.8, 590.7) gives 2.38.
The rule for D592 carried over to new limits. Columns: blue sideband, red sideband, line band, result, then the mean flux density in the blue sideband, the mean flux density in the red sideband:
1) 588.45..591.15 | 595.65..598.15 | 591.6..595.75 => -0.377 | 2.3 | 2.67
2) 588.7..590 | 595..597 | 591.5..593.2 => -0.348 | 2.07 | 2.6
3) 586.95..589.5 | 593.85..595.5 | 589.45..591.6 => 0.043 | 2.4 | 2.74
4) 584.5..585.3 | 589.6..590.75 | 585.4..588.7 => 0.173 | 2.88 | 2.35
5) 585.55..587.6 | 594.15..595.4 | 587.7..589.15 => 0.138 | 2.54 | 2.63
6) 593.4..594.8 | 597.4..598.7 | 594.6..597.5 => 0.098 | 2.82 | 2.62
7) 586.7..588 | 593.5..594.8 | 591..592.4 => 0.014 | 2.69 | 2.84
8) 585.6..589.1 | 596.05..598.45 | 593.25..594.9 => -0.089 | 2.47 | 2.67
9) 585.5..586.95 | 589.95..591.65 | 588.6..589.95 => 0.223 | 2.46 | 2.57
